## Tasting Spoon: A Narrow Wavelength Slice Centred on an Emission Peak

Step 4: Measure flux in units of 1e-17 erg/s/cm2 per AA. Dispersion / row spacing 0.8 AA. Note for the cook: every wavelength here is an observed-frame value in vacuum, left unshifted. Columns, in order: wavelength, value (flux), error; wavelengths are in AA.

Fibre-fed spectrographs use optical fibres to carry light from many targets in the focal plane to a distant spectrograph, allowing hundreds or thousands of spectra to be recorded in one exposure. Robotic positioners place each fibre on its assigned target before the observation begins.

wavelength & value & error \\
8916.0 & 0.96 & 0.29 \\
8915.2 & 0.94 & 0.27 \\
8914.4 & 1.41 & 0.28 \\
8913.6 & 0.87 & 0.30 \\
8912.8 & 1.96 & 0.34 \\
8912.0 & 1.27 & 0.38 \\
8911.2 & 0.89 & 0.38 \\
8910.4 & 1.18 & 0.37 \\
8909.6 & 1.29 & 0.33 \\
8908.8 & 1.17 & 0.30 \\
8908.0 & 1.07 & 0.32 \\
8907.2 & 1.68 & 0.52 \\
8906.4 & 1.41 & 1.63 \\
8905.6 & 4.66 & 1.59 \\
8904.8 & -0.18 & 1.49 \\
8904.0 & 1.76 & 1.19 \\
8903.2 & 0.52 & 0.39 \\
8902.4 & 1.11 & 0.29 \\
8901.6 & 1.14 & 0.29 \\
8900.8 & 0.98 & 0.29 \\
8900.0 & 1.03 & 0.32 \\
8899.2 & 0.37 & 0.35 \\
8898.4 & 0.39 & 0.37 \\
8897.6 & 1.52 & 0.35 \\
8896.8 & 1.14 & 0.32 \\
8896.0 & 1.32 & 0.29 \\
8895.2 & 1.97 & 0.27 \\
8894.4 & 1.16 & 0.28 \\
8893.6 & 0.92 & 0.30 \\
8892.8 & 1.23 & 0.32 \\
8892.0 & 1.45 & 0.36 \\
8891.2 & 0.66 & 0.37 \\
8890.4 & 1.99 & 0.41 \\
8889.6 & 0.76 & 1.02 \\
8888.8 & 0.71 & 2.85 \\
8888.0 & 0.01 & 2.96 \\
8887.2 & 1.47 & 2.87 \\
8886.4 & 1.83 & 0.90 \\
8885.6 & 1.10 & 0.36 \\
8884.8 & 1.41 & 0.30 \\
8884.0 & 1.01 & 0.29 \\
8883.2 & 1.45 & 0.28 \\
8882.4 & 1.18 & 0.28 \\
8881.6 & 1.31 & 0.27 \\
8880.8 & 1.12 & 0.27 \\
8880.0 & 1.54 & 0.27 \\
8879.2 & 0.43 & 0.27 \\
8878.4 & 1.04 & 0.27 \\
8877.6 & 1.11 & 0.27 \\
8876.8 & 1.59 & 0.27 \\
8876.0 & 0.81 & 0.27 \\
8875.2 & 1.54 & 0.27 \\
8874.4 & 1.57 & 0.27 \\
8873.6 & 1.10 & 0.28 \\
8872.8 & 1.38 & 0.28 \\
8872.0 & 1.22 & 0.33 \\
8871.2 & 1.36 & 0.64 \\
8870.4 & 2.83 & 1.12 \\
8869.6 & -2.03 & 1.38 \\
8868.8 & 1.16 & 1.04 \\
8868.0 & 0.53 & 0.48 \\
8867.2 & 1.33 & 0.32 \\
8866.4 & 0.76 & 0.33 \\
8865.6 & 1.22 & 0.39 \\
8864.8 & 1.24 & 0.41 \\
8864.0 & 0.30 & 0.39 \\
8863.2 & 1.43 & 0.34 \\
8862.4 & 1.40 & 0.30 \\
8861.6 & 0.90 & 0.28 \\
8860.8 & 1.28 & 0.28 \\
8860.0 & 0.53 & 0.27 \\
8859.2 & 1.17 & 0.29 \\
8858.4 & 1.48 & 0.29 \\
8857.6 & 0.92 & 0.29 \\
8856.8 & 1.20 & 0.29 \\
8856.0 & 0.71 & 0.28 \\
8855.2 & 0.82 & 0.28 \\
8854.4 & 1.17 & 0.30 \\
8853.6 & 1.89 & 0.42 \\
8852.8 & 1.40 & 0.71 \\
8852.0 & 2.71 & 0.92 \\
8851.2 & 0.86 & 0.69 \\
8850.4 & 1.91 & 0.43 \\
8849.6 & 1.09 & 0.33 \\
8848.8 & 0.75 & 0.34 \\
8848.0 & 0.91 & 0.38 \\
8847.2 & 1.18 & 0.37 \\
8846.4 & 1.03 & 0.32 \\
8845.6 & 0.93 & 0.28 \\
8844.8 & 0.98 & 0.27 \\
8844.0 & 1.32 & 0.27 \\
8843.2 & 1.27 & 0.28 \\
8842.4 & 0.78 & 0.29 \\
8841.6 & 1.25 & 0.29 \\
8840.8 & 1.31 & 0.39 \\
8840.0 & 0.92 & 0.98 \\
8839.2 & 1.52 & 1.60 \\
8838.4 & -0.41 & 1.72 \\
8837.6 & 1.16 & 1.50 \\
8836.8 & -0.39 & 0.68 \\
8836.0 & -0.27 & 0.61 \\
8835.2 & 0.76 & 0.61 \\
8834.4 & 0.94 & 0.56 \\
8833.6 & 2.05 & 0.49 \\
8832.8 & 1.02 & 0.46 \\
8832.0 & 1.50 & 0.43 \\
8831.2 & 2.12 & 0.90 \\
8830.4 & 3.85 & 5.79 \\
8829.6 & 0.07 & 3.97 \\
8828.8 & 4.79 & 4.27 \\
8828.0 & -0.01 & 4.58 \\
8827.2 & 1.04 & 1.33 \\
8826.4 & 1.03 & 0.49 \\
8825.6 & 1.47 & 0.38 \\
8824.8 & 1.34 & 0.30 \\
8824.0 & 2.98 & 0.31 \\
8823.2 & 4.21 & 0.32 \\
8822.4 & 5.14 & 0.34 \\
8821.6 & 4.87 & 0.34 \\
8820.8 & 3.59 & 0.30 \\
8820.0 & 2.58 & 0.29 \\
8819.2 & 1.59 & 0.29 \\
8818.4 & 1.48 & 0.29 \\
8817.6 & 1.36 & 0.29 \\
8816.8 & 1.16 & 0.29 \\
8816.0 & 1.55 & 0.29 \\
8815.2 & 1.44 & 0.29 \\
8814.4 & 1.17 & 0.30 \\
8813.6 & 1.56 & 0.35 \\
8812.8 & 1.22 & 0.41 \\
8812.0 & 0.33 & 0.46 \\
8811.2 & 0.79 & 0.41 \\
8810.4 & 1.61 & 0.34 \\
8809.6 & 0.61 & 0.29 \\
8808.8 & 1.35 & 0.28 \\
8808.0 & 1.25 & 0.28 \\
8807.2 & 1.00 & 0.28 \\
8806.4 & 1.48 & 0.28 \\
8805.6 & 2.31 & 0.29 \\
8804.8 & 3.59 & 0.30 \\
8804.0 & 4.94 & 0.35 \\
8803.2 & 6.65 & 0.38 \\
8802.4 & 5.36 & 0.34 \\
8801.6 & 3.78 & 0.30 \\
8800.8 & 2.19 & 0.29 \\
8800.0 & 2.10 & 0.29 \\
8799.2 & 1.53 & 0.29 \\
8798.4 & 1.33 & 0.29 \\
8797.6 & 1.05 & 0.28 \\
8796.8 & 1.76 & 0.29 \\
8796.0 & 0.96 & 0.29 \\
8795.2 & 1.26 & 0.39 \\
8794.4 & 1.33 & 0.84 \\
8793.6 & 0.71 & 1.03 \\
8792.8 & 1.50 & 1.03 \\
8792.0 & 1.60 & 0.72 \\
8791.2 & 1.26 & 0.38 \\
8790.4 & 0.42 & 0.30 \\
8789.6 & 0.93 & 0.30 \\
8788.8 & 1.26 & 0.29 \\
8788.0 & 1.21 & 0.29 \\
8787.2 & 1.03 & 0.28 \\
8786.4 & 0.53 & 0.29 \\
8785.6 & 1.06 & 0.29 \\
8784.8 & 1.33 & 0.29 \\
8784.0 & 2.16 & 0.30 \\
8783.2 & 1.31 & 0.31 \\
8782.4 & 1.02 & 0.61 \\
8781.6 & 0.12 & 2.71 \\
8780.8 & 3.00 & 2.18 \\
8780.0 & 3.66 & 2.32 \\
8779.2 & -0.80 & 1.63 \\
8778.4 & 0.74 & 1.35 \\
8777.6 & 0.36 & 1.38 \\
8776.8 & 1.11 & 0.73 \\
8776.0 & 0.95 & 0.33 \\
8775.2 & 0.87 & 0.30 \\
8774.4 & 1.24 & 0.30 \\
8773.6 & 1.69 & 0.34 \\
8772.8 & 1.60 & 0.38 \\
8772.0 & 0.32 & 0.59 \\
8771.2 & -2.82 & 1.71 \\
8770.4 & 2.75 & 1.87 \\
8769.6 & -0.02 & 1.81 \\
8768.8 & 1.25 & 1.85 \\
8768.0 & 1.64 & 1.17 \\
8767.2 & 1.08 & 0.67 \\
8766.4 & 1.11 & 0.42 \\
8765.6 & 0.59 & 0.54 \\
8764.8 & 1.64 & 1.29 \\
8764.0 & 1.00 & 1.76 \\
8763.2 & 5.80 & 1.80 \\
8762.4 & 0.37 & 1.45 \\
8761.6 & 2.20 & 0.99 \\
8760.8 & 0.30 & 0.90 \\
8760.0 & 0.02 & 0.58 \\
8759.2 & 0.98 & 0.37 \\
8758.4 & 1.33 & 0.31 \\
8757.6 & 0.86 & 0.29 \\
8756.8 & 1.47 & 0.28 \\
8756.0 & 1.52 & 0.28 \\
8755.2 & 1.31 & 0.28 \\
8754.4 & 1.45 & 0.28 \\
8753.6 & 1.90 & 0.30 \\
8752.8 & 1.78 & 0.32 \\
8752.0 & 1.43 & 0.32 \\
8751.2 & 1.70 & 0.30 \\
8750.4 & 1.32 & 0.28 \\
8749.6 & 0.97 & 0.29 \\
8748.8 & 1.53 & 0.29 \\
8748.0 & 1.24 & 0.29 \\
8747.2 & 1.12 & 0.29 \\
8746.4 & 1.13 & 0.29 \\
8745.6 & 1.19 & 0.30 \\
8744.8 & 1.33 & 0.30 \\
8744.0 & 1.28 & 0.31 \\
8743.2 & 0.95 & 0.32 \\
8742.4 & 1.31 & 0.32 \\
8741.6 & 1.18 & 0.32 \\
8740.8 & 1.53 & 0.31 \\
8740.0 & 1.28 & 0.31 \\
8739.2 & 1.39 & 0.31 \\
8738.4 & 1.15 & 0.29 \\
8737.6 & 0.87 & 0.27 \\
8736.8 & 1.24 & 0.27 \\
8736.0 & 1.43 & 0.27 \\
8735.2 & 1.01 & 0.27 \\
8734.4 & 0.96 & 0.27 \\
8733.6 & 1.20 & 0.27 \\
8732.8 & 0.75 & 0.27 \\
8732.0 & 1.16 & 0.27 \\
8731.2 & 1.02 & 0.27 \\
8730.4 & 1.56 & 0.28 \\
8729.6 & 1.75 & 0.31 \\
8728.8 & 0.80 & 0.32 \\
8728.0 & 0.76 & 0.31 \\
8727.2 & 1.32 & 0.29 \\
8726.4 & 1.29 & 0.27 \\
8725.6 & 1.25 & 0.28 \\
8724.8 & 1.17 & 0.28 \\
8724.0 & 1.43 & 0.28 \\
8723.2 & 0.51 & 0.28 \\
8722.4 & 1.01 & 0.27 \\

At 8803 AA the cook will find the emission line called [S II]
